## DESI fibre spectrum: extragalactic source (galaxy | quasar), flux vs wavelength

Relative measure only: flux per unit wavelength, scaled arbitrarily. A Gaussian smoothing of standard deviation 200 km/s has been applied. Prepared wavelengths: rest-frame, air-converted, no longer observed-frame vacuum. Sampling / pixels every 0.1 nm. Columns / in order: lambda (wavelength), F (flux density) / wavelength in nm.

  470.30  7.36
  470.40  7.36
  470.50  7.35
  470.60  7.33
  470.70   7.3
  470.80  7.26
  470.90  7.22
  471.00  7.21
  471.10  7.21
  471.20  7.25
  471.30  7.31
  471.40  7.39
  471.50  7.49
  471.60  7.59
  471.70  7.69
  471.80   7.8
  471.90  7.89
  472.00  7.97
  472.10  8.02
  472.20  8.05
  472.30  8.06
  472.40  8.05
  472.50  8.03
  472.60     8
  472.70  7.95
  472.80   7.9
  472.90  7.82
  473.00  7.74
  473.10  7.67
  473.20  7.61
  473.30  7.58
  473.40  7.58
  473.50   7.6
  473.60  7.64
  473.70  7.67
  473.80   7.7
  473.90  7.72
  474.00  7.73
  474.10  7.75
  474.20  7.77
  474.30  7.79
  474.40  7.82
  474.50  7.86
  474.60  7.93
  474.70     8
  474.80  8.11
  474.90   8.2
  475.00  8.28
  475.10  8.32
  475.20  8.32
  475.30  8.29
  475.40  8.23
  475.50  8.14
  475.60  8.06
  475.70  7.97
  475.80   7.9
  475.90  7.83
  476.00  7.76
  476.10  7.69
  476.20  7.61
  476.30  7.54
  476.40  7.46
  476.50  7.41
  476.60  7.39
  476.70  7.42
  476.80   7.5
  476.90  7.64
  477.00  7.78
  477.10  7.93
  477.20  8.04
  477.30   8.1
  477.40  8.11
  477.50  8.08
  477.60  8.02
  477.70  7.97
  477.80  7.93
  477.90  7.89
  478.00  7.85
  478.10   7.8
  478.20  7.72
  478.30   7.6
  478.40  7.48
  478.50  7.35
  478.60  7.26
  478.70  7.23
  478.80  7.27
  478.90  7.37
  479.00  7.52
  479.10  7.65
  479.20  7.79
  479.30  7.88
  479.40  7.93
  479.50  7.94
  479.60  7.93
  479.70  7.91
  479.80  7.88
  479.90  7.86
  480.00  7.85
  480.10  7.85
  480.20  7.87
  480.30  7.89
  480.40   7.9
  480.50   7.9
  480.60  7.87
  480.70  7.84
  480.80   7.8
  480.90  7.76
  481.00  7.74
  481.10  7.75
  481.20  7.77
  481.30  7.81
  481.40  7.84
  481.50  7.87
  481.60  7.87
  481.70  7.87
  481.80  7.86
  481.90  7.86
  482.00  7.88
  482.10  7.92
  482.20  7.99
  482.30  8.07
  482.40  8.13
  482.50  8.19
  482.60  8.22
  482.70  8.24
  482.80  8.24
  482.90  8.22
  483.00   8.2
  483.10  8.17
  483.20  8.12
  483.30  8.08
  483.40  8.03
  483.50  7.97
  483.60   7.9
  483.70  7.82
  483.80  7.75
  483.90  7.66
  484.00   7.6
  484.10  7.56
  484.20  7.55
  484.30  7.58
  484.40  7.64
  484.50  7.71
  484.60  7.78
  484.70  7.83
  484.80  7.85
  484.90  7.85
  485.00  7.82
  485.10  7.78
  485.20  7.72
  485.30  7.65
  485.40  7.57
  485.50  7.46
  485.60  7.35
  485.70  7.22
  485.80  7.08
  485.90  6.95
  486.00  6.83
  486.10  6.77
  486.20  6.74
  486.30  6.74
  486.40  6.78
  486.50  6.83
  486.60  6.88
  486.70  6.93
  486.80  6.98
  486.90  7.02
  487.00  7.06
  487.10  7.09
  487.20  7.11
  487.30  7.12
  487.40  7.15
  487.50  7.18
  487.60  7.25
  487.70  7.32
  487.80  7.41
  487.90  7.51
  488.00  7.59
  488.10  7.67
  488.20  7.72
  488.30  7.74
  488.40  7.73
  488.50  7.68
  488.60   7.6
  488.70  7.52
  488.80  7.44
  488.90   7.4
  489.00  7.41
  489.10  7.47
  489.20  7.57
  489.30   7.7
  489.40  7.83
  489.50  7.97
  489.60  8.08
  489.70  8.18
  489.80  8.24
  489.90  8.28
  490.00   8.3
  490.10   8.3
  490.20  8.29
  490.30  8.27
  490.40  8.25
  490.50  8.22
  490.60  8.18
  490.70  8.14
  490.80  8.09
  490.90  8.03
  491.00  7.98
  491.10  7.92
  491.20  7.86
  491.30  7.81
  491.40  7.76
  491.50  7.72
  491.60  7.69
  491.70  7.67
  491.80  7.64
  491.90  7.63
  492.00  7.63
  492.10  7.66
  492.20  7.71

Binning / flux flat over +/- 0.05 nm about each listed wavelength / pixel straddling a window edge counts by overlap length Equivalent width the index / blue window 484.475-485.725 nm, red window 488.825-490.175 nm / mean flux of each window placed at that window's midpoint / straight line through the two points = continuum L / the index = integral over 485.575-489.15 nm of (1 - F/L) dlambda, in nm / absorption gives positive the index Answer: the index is 0.26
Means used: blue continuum 7.67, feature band 7.23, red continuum 7.9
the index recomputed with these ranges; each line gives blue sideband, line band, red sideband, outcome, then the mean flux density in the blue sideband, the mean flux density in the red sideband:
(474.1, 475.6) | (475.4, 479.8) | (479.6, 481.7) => 0.12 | 8.06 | 7.84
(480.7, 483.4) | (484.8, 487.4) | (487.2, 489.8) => 0.18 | 7.98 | 7.57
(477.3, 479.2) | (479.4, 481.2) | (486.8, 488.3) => -0.06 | 7.69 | 7.3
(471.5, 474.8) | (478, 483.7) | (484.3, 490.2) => -0.17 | 7.81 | 7.48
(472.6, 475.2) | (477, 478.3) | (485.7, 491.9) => -0.03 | 7.84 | 7.57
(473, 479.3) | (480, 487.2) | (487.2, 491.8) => 0.11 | 7.78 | 7.77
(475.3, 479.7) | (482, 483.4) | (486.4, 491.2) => -0.08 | 7.75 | 7.64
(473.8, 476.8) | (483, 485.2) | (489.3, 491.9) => 0.04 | 7.86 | 8.01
